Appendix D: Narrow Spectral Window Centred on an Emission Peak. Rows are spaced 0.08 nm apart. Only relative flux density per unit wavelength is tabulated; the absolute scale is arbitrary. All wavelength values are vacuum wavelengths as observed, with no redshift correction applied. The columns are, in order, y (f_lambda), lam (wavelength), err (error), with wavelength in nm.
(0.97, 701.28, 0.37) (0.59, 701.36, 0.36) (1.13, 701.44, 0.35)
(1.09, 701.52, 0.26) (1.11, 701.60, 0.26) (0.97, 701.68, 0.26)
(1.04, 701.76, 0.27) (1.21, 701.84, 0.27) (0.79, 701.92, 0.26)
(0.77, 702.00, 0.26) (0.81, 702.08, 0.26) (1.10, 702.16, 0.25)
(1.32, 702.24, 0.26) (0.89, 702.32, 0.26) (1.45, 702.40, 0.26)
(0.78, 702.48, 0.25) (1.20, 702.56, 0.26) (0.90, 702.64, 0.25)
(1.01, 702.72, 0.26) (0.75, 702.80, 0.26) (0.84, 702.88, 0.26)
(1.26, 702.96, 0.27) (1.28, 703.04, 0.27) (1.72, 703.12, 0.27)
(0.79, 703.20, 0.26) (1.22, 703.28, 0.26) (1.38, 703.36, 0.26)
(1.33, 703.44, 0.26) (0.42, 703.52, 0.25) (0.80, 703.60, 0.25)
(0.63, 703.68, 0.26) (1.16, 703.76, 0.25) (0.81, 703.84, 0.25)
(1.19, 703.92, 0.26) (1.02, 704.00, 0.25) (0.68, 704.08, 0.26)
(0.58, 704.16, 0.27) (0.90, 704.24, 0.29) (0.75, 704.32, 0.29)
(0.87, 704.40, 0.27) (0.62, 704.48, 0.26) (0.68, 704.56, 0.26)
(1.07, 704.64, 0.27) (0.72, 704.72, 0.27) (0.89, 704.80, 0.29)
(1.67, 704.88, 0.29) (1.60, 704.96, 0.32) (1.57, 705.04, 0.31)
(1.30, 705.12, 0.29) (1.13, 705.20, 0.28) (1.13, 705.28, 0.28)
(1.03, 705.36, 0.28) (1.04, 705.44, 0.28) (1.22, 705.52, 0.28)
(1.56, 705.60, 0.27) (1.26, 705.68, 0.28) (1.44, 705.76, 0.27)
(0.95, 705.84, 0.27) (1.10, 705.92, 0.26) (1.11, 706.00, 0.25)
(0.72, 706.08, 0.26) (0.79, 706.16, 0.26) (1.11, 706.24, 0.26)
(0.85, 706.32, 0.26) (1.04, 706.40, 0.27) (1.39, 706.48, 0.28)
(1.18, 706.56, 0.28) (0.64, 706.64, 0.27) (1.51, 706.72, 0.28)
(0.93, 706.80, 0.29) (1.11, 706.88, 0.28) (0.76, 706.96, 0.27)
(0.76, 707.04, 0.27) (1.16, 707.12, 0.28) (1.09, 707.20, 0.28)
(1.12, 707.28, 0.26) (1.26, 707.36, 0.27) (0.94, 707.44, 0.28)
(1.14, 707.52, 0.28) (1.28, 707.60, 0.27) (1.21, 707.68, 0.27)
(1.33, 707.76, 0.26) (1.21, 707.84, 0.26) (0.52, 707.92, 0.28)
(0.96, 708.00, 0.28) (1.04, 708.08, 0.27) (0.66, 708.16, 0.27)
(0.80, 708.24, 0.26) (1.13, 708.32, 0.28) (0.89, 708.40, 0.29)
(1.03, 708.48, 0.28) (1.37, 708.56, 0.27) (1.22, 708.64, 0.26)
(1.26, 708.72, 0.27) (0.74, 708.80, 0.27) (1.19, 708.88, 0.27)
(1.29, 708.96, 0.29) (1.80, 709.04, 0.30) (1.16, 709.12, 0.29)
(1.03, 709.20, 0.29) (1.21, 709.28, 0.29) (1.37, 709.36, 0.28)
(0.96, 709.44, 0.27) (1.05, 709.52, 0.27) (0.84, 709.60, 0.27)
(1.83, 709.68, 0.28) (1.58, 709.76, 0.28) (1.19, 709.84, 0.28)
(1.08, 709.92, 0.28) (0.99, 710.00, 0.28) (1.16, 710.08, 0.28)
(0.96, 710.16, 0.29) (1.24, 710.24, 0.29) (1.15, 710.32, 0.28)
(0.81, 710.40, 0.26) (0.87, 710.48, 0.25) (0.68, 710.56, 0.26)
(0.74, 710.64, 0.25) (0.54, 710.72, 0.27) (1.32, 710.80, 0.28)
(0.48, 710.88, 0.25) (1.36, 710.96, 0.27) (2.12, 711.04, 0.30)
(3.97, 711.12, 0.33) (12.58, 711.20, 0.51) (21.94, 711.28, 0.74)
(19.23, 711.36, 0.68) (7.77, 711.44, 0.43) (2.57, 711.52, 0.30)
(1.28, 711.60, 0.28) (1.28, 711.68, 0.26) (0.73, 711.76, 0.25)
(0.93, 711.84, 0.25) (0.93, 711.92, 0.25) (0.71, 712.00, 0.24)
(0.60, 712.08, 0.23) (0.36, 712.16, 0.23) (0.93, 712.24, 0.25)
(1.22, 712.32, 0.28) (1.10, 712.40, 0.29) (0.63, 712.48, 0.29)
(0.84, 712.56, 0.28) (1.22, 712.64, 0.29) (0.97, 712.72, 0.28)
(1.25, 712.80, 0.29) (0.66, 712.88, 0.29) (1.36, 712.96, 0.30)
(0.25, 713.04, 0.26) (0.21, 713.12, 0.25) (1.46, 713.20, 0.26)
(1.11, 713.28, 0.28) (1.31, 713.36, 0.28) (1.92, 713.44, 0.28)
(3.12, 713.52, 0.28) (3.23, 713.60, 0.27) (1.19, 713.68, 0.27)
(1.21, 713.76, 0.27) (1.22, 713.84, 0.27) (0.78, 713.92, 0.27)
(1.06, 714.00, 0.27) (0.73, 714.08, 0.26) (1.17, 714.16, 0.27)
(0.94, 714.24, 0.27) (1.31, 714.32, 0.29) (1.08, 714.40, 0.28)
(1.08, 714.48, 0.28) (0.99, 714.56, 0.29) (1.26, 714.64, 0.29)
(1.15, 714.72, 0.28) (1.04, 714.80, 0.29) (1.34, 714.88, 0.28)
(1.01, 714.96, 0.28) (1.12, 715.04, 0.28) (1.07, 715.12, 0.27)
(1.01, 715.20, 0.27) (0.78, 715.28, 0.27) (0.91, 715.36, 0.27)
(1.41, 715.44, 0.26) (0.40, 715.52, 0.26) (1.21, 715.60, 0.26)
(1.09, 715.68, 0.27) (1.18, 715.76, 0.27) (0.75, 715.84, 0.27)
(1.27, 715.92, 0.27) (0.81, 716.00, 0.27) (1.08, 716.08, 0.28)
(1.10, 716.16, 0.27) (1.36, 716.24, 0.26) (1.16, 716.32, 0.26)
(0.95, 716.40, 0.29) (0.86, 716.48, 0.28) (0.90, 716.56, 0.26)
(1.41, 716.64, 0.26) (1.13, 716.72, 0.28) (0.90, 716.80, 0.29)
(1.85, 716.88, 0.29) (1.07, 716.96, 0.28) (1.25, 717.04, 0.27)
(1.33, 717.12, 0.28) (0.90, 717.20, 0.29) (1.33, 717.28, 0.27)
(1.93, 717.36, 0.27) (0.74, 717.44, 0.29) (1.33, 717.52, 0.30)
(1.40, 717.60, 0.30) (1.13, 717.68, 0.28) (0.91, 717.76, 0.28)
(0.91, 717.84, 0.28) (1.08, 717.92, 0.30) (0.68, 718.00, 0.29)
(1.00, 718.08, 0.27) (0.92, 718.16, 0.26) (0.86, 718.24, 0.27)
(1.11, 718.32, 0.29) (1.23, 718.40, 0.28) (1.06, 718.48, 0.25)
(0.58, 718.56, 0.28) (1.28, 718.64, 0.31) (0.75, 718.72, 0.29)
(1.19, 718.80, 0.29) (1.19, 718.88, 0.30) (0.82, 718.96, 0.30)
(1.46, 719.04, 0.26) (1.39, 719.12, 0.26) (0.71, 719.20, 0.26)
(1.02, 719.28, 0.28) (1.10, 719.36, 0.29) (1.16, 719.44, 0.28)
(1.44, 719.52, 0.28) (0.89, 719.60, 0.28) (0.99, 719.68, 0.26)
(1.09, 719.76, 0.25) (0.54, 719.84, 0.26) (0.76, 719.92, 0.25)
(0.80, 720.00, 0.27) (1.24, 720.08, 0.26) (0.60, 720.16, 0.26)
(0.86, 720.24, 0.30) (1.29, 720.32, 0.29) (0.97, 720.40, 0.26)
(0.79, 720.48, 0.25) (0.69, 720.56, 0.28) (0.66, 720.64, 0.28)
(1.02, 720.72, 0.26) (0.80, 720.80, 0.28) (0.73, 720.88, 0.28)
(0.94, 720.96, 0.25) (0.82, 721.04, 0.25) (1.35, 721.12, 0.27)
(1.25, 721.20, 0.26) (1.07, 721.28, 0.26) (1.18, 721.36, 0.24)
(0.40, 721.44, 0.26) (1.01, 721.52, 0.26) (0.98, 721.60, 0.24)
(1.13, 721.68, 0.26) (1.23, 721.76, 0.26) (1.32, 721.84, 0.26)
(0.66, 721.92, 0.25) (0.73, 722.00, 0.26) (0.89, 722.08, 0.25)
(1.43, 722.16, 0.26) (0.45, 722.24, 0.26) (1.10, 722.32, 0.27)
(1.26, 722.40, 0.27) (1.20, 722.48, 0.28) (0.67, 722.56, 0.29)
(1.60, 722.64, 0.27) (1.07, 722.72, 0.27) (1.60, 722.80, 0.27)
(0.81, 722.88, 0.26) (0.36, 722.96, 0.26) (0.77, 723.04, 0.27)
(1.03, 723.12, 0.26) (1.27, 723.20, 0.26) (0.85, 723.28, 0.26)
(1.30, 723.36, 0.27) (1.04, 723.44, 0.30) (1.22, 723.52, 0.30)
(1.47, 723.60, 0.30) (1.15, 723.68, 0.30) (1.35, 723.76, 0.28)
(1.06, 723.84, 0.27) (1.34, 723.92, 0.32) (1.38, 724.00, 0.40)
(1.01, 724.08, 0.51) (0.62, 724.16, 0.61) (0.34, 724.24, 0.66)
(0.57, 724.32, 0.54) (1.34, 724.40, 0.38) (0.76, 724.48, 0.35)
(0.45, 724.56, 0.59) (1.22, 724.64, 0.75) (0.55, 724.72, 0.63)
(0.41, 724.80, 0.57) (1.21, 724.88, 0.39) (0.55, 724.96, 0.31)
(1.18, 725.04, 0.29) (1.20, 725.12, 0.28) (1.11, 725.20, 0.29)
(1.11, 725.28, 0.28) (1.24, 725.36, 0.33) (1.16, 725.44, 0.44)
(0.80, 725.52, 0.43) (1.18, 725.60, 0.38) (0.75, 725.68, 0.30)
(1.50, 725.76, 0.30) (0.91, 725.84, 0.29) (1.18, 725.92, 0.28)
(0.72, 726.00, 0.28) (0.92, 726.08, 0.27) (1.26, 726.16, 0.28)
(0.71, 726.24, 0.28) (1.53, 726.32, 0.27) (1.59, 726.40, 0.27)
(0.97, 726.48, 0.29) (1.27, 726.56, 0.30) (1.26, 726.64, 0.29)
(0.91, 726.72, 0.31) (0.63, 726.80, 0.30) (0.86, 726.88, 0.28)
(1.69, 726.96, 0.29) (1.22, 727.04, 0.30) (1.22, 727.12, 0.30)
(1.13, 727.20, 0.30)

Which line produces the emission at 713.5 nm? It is [N II]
